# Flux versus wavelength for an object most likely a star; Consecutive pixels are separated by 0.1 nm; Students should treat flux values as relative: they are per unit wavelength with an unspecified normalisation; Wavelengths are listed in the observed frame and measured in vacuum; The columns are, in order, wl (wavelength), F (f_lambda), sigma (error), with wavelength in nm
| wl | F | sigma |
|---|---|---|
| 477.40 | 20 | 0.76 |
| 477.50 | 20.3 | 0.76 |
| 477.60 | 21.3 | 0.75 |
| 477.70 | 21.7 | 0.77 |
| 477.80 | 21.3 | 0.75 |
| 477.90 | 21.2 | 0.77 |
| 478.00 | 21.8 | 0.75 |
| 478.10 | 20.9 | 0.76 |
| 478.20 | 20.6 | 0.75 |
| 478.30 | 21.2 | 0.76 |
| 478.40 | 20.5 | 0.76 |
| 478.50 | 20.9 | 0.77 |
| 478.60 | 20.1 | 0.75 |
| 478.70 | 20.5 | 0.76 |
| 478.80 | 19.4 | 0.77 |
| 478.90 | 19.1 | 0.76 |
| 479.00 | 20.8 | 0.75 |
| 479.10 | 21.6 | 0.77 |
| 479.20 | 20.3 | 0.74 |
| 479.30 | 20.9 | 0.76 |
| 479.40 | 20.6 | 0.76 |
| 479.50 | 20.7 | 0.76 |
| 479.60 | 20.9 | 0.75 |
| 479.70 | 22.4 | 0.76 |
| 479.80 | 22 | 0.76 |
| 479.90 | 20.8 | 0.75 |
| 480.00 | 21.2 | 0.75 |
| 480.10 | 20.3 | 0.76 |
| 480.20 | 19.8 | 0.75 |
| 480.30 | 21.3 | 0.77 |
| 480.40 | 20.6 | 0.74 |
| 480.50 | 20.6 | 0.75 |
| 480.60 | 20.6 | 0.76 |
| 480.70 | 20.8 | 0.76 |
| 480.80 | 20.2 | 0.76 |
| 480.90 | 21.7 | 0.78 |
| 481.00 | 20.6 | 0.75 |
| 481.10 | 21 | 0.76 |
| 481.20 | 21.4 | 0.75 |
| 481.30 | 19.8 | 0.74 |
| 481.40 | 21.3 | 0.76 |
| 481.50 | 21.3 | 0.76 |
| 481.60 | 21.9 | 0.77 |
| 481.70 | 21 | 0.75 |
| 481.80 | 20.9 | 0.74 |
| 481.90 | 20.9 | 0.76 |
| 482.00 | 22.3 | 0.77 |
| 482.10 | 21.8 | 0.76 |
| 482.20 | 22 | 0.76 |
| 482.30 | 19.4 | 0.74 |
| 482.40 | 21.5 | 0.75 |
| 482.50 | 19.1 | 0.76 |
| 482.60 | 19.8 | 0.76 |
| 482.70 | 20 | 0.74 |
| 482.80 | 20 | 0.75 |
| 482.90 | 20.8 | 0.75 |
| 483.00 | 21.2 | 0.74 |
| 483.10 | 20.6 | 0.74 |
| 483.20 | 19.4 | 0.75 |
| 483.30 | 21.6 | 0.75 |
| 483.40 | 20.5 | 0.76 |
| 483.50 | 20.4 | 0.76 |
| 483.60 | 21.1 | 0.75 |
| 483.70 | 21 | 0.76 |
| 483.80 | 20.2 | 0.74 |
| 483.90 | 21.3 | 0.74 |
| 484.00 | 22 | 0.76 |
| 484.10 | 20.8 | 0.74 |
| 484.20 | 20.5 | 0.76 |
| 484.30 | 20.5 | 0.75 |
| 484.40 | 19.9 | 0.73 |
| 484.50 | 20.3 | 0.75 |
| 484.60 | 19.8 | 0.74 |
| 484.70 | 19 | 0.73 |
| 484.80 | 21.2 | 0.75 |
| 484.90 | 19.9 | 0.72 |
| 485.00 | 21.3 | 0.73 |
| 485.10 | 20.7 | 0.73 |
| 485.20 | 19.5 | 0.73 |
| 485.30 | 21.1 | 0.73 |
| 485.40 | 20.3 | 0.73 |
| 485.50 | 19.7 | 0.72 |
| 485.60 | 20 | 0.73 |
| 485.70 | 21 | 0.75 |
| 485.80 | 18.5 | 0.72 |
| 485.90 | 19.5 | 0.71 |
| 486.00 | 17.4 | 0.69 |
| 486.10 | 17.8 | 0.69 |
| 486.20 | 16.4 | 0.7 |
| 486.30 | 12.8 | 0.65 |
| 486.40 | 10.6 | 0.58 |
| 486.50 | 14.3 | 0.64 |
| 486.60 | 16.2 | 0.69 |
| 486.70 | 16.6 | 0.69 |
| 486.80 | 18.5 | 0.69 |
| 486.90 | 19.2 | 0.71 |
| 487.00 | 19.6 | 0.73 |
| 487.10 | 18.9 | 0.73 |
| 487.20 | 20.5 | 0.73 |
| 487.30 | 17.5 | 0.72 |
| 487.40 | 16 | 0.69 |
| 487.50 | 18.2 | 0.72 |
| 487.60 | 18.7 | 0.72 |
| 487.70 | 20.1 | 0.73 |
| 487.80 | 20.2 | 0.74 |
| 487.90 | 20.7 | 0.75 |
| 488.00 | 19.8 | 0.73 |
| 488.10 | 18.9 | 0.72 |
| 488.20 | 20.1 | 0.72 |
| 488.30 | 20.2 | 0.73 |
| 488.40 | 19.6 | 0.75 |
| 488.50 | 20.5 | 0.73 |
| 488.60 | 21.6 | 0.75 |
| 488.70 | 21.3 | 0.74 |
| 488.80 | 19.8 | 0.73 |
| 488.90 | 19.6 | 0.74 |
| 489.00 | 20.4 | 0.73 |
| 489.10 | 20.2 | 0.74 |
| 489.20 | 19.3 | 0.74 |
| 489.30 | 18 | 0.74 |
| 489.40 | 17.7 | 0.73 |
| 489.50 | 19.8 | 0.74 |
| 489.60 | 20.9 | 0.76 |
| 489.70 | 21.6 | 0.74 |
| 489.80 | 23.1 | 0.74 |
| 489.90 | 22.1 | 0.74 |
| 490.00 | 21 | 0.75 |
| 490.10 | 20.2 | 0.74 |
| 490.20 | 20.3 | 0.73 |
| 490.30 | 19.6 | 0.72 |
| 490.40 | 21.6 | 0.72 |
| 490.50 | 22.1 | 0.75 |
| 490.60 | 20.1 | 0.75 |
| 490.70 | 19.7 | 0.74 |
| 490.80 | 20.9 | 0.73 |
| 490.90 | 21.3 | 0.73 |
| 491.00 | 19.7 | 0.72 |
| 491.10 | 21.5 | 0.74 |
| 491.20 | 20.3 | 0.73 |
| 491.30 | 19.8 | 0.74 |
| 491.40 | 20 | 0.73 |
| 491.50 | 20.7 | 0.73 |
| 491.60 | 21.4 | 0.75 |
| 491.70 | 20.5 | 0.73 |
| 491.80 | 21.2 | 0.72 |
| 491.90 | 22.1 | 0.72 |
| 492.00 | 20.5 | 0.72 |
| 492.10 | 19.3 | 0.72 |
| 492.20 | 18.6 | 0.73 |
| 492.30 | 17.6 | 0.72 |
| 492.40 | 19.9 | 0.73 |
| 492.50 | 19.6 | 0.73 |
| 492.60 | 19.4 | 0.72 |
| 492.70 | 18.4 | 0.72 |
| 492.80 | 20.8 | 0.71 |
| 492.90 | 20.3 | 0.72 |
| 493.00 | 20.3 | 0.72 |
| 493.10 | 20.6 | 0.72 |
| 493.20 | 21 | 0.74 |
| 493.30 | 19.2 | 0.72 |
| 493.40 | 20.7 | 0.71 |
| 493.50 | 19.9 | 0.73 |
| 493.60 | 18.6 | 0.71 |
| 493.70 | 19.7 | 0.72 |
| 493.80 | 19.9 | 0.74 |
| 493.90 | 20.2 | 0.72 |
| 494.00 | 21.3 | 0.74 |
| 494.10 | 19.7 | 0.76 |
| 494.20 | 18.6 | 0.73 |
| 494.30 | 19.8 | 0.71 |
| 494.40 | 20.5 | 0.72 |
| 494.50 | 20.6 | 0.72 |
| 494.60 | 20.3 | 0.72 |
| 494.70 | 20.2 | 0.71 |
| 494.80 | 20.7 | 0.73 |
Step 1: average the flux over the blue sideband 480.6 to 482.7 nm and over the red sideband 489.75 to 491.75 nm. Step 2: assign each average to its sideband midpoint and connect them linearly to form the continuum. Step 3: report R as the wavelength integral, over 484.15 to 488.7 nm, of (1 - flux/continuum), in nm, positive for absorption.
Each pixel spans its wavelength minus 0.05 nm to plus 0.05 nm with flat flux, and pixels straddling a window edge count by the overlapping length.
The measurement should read 0.40 nm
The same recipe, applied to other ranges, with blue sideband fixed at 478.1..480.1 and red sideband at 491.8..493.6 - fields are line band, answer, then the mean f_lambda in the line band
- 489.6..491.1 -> -0.07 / 21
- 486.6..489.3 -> 0.11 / 19.4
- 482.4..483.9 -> 0.00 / 20.5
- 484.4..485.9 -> 0.02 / 20.1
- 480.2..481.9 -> -0.02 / 20.9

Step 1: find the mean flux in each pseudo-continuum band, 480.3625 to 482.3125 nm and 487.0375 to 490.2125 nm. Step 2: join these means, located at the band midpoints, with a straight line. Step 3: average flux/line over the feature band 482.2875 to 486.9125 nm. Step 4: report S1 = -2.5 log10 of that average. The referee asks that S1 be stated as 0.06 mag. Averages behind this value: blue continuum 21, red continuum 19.9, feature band 19.4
